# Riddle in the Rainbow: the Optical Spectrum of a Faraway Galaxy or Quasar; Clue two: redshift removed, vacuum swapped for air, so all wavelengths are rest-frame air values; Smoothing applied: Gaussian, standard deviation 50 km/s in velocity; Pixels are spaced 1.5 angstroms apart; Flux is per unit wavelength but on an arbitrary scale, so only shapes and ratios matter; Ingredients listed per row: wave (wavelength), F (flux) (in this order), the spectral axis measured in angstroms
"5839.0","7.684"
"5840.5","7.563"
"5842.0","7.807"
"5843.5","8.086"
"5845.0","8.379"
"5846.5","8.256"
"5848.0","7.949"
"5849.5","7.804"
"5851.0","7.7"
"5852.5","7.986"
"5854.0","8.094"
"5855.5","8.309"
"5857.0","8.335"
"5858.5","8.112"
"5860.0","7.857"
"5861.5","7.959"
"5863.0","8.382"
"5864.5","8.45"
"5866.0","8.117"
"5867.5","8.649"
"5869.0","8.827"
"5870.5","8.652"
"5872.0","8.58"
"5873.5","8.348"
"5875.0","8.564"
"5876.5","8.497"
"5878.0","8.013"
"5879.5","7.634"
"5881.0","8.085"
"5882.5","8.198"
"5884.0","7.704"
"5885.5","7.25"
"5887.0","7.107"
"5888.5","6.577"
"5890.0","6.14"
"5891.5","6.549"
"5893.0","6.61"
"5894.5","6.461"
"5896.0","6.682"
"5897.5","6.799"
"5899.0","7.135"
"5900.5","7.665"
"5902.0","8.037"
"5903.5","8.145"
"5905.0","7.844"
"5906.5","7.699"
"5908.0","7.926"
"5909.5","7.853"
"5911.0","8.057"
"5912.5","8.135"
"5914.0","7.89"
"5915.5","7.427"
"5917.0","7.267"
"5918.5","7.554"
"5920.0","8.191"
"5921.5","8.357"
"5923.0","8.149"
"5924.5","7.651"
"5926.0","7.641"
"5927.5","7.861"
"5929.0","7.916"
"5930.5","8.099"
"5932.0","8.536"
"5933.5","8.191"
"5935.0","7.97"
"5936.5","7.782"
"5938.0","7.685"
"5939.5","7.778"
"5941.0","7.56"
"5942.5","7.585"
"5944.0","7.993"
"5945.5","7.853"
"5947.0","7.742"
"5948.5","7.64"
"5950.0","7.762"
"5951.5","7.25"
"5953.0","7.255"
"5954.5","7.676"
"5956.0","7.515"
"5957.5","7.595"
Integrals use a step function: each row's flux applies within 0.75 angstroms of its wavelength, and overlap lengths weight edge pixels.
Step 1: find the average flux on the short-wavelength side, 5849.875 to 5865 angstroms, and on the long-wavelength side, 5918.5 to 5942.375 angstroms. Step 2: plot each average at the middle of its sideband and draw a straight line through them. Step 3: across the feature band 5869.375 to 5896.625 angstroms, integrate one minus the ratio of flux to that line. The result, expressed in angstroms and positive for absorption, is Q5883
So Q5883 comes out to 1.7 angstroms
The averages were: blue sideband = 8.11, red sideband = 7.94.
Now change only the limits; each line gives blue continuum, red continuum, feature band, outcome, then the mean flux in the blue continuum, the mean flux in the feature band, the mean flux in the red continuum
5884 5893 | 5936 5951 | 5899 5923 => -2.3 angstroms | 6.8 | 7.86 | 7.73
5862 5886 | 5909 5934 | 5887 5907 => 2.5 angstroms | 8.25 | 7.1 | 7.93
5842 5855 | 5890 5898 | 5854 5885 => -3.8 angstroms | 8.02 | 8.25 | 6.57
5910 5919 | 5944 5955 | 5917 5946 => -0.8 angstroms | 7.73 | 7.9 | 7.62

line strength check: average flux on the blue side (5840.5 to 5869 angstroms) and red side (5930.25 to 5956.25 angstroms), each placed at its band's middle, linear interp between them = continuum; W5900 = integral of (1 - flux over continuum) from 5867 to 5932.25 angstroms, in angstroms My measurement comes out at 1.69 angstroms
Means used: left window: 8.13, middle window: 7.74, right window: 7.77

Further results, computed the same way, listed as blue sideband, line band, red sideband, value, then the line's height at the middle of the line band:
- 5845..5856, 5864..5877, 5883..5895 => -1.95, 7.41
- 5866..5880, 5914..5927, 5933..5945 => 0.31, 7.98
